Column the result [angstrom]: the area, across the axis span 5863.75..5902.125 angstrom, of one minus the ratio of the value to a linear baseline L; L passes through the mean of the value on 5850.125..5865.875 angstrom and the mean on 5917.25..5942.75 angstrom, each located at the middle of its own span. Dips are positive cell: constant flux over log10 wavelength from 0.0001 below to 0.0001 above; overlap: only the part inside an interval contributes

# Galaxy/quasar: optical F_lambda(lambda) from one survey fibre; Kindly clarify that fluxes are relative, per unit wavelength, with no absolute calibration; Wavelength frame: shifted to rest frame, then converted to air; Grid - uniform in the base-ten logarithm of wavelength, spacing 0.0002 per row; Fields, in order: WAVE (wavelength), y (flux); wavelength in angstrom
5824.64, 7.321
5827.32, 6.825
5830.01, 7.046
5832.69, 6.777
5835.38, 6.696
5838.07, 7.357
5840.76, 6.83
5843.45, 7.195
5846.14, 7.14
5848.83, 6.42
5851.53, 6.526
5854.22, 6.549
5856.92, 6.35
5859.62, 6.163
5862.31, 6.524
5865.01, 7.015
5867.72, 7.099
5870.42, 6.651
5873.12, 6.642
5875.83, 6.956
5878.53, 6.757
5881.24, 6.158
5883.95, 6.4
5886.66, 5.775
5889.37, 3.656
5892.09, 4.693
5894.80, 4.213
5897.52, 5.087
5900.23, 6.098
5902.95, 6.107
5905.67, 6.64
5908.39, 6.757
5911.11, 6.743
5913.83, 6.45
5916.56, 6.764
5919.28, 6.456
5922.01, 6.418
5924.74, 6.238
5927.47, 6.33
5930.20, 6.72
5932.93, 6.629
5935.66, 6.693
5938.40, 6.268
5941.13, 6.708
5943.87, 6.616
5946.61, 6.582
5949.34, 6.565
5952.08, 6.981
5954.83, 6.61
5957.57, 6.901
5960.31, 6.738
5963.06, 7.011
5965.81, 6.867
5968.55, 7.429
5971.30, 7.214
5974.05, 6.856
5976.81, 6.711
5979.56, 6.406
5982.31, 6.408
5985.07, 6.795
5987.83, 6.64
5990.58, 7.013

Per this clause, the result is 3.3 angstrom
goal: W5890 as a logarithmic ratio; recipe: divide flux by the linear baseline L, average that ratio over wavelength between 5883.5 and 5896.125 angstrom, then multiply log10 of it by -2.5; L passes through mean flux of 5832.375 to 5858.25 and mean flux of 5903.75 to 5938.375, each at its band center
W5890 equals 0.34 mag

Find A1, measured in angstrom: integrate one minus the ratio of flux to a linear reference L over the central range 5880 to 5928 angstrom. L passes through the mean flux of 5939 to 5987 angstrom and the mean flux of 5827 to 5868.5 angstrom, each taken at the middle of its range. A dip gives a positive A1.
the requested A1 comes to 5.9 angstrom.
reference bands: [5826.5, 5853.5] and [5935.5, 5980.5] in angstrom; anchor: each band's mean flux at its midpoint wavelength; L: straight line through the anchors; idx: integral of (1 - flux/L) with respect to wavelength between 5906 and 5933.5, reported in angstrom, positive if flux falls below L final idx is 1.0 angstrom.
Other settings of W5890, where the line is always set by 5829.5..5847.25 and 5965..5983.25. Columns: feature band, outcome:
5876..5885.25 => 0.073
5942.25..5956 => 0.034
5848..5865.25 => 0.081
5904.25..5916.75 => 0.042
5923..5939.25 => 0.068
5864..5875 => 0.019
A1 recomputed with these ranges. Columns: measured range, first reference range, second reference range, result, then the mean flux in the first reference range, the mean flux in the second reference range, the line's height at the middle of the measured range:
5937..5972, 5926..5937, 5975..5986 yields -1.1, 6.59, 6.58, 6.59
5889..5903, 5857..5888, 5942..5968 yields 3.5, 6.55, 6.78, 6.62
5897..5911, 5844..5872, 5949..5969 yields 1.0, 6.66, 6.88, 6.76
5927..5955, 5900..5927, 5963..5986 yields 0.1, 6.48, 6.85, 6.64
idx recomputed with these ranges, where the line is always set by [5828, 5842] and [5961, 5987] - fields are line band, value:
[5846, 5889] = 2.65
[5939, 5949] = 0.39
